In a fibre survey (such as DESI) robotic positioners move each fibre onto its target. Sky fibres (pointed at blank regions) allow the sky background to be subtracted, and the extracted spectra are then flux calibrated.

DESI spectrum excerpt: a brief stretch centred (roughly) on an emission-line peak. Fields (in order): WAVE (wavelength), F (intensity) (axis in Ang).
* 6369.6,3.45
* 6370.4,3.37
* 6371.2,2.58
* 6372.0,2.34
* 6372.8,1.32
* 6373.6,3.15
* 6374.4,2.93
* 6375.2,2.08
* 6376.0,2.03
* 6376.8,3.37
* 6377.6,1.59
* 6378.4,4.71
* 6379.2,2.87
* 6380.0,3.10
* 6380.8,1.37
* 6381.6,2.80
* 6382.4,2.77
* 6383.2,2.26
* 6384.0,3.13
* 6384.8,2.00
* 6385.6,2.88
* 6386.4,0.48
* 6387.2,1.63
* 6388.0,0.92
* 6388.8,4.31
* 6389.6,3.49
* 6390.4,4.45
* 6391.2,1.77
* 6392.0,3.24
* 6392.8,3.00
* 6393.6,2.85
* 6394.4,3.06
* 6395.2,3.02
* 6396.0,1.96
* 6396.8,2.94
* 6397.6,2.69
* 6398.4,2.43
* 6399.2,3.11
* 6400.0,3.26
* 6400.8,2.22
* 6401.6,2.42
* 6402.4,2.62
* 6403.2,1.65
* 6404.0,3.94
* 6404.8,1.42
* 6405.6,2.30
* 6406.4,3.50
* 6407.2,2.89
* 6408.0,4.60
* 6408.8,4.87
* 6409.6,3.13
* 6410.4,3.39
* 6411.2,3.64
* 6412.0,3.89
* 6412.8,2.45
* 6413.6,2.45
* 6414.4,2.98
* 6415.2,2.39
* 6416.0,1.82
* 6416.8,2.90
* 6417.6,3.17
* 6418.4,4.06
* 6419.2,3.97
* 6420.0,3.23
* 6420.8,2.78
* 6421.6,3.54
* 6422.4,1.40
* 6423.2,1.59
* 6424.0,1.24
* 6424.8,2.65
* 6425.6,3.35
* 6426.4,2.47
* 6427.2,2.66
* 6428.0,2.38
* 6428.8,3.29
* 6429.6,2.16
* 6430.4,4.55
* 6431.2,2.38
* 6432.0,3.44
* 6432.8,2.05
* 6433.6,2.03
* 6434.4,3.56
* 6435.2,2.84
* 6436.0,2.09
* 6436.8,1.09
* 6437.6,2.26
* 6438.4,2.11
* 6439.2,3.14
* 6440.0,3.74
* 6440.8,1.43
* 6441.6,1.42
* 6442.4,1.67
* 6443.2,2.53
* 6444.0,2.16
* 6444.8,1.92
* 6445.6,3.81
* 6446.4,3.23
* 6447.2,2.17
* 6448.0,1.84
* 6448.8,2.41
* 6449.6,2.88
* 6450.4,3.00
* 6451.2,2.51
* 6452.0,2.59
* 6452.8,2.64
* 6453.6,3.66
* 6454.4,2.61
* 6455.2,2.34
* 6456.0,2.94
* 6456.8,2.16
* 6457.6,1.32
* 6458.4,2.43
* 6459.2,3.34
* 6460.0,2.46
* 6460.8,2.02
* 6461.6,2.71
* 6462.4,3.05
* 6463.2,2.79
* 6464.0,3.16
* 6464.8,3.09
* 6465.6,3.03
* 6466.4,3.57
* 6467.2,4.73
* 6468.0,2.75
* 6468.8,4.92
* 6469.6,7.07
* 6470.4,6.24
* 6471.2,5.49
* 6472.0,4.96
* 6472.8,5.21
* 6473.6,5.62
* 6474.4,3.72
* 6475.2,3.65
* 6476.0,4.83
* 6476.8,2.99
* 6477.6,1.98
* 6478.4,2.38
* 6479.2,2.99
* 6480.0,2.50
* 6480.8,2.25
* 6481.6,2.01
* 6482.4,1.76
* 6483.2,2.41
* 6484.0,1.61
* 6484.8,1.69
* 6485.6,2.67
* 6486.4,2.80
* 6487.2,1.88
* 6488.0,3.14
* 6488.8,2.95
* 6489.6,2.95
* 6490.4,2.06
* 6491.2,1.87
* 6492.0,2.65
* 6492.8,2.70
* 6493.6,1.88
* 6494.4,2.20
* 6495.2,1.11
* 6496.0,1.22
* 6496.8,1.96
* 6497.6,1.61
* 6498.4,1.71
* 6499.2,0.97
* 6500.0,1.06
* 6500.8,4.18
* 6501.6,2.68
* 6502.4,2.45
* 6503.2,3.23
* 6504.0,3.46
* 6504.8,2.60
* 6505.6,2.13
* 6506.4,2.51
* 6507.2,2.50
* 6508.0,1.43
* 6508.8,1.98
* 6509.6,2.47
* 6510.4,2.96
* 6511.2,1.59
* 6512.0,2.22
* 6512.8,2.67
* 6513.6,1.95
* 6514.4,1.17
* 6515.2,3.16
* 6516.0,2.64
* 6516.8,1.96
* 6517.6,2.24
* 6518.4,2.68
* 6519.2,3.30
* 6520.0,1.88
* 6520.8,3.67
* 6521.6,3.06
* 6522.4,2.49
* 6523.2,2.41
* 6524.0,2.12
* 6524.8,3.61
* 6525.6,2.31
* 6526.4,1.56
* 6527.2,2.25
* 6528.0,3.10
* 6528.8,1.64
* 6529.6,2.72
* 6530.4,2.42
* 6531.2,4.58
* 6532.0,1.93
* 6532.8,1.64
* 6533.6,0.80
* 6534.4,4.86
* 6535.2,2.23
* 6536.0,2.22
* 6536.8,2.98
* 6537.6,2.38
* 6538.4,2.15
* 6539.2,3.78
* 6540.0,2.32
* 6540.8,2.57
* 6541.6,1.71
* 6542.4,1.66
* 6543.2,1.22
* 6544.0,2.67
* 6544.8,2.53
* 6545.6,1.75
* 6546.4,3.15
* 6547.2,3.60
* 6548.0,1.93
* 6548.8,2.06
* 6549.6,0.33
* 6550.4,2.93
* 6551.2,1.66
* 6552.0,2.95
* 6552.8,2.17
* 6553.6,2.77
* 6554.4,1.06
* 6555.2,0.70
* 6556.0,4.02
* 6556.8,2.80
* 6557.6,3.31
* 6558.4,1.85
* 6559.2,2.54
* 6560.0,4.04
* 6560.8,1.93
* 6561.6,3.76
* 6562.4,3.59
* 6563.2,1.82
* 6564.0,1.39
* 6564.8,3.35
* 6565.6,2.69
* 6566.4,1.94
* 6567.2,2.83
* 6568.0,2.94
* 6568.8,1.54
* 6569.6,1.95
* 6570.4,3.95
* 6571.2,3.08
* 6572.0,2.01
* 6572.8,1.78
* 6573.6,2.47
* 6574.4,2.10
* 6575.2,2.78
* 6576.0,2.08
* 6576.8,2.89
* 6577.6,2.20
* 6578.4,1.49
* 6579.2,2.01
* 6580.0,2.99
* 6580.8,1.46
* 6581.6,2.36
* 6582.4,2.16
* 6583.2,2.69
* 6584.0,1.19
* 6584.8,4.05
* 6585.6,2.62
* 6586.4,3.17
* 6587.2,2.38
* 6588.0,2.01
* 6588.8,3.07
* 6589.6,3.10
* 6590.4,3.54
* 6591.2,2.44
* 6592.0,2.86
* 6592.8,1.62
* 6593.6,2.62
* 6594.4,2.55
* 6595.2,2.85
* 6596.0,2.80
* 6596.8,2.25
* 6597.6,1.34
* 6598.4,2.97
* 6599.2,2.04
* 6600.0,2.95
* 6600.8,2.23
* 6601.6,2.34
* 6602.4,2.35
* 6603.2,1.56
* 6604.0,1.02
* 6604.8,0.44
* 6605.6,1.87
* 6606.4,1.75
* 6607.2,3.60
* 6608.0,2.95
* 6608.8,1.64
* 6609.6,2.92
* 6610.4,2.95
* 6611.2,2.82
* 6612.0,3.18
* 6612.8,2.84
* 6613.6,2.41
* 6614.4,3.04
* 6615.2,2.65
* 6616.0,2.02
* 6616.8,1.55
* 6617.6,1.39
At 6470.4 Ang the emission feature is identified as [O III]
